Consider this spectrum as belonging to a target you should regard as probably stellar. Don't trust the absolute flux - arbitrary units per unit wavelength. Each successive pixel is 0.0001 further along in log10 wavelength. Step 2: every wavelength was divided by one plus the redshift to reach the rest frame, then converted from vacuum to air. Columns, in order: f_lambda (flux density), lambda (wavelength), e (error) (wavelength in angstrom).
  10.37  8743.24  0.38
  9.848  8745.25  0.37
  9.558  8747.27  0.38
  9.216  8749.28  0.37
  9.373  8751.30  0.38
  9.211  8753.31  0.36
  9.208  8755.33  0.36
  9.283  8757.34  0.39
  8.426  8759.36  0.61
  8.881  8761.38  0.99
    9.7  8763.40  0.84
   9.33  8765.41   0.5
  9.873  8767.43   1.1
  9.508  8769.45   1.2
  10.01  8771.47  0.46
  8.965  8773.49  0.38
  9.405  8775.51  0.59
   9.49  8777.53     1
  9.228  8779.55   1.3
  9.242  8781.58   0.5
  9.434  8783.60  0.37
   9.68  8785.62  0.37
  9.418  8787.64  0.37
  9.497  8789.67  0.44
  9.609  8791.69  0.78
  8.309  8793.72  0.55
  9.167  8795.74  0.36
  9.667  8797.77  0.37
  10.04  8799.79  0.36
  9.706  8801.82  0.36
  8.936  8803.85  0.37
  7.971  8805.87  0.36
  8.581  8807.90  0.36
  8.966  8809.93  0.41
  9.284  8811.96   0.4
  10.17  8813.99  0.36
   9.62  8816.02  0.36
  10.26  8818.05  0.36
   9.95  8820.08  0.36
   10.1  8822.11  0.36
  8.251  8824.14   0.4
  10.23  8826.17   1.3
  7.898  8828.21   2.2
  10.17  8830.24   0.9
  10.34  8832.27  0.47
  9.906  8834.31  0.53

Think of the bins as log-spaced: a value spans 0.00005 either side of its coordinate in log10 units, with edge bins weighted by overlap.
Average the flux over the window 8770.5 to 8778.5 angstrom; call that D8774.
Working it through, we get 9.47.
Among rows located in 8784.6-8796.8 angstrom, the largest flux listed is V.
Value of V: 9.68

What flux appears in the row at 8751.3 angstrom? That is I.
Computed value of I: 9.373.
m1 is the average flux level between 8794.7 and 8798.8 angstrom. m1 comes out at 9.43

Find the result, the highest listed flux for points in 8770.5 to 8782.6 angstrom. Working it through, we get 10.01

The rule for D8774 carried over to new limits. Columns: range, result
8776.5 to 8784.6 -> 9.34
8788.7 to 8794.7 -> 9.14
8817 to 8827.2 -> 9.75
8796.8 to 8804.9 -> 9.59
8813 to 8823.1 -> 10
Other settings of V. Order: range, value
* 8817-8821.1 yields 10.26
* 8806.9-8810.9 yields 8.966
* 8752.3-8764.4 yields 9.7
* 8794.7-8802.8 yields 10.04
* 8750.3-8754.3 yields 9.373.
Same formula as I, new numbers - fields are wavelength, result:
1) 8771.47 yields 10.01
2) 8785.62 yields 9.68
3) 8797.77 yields 9.667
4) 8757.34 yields 9.283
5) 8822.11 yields 10.1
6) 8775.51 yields 9.405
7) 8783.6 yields 9.434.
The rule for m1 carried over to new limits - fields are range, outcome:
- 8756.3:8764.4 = 9.07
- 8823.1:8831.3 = 9.15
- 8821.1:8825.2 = 9.19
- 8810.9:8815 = 9.71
